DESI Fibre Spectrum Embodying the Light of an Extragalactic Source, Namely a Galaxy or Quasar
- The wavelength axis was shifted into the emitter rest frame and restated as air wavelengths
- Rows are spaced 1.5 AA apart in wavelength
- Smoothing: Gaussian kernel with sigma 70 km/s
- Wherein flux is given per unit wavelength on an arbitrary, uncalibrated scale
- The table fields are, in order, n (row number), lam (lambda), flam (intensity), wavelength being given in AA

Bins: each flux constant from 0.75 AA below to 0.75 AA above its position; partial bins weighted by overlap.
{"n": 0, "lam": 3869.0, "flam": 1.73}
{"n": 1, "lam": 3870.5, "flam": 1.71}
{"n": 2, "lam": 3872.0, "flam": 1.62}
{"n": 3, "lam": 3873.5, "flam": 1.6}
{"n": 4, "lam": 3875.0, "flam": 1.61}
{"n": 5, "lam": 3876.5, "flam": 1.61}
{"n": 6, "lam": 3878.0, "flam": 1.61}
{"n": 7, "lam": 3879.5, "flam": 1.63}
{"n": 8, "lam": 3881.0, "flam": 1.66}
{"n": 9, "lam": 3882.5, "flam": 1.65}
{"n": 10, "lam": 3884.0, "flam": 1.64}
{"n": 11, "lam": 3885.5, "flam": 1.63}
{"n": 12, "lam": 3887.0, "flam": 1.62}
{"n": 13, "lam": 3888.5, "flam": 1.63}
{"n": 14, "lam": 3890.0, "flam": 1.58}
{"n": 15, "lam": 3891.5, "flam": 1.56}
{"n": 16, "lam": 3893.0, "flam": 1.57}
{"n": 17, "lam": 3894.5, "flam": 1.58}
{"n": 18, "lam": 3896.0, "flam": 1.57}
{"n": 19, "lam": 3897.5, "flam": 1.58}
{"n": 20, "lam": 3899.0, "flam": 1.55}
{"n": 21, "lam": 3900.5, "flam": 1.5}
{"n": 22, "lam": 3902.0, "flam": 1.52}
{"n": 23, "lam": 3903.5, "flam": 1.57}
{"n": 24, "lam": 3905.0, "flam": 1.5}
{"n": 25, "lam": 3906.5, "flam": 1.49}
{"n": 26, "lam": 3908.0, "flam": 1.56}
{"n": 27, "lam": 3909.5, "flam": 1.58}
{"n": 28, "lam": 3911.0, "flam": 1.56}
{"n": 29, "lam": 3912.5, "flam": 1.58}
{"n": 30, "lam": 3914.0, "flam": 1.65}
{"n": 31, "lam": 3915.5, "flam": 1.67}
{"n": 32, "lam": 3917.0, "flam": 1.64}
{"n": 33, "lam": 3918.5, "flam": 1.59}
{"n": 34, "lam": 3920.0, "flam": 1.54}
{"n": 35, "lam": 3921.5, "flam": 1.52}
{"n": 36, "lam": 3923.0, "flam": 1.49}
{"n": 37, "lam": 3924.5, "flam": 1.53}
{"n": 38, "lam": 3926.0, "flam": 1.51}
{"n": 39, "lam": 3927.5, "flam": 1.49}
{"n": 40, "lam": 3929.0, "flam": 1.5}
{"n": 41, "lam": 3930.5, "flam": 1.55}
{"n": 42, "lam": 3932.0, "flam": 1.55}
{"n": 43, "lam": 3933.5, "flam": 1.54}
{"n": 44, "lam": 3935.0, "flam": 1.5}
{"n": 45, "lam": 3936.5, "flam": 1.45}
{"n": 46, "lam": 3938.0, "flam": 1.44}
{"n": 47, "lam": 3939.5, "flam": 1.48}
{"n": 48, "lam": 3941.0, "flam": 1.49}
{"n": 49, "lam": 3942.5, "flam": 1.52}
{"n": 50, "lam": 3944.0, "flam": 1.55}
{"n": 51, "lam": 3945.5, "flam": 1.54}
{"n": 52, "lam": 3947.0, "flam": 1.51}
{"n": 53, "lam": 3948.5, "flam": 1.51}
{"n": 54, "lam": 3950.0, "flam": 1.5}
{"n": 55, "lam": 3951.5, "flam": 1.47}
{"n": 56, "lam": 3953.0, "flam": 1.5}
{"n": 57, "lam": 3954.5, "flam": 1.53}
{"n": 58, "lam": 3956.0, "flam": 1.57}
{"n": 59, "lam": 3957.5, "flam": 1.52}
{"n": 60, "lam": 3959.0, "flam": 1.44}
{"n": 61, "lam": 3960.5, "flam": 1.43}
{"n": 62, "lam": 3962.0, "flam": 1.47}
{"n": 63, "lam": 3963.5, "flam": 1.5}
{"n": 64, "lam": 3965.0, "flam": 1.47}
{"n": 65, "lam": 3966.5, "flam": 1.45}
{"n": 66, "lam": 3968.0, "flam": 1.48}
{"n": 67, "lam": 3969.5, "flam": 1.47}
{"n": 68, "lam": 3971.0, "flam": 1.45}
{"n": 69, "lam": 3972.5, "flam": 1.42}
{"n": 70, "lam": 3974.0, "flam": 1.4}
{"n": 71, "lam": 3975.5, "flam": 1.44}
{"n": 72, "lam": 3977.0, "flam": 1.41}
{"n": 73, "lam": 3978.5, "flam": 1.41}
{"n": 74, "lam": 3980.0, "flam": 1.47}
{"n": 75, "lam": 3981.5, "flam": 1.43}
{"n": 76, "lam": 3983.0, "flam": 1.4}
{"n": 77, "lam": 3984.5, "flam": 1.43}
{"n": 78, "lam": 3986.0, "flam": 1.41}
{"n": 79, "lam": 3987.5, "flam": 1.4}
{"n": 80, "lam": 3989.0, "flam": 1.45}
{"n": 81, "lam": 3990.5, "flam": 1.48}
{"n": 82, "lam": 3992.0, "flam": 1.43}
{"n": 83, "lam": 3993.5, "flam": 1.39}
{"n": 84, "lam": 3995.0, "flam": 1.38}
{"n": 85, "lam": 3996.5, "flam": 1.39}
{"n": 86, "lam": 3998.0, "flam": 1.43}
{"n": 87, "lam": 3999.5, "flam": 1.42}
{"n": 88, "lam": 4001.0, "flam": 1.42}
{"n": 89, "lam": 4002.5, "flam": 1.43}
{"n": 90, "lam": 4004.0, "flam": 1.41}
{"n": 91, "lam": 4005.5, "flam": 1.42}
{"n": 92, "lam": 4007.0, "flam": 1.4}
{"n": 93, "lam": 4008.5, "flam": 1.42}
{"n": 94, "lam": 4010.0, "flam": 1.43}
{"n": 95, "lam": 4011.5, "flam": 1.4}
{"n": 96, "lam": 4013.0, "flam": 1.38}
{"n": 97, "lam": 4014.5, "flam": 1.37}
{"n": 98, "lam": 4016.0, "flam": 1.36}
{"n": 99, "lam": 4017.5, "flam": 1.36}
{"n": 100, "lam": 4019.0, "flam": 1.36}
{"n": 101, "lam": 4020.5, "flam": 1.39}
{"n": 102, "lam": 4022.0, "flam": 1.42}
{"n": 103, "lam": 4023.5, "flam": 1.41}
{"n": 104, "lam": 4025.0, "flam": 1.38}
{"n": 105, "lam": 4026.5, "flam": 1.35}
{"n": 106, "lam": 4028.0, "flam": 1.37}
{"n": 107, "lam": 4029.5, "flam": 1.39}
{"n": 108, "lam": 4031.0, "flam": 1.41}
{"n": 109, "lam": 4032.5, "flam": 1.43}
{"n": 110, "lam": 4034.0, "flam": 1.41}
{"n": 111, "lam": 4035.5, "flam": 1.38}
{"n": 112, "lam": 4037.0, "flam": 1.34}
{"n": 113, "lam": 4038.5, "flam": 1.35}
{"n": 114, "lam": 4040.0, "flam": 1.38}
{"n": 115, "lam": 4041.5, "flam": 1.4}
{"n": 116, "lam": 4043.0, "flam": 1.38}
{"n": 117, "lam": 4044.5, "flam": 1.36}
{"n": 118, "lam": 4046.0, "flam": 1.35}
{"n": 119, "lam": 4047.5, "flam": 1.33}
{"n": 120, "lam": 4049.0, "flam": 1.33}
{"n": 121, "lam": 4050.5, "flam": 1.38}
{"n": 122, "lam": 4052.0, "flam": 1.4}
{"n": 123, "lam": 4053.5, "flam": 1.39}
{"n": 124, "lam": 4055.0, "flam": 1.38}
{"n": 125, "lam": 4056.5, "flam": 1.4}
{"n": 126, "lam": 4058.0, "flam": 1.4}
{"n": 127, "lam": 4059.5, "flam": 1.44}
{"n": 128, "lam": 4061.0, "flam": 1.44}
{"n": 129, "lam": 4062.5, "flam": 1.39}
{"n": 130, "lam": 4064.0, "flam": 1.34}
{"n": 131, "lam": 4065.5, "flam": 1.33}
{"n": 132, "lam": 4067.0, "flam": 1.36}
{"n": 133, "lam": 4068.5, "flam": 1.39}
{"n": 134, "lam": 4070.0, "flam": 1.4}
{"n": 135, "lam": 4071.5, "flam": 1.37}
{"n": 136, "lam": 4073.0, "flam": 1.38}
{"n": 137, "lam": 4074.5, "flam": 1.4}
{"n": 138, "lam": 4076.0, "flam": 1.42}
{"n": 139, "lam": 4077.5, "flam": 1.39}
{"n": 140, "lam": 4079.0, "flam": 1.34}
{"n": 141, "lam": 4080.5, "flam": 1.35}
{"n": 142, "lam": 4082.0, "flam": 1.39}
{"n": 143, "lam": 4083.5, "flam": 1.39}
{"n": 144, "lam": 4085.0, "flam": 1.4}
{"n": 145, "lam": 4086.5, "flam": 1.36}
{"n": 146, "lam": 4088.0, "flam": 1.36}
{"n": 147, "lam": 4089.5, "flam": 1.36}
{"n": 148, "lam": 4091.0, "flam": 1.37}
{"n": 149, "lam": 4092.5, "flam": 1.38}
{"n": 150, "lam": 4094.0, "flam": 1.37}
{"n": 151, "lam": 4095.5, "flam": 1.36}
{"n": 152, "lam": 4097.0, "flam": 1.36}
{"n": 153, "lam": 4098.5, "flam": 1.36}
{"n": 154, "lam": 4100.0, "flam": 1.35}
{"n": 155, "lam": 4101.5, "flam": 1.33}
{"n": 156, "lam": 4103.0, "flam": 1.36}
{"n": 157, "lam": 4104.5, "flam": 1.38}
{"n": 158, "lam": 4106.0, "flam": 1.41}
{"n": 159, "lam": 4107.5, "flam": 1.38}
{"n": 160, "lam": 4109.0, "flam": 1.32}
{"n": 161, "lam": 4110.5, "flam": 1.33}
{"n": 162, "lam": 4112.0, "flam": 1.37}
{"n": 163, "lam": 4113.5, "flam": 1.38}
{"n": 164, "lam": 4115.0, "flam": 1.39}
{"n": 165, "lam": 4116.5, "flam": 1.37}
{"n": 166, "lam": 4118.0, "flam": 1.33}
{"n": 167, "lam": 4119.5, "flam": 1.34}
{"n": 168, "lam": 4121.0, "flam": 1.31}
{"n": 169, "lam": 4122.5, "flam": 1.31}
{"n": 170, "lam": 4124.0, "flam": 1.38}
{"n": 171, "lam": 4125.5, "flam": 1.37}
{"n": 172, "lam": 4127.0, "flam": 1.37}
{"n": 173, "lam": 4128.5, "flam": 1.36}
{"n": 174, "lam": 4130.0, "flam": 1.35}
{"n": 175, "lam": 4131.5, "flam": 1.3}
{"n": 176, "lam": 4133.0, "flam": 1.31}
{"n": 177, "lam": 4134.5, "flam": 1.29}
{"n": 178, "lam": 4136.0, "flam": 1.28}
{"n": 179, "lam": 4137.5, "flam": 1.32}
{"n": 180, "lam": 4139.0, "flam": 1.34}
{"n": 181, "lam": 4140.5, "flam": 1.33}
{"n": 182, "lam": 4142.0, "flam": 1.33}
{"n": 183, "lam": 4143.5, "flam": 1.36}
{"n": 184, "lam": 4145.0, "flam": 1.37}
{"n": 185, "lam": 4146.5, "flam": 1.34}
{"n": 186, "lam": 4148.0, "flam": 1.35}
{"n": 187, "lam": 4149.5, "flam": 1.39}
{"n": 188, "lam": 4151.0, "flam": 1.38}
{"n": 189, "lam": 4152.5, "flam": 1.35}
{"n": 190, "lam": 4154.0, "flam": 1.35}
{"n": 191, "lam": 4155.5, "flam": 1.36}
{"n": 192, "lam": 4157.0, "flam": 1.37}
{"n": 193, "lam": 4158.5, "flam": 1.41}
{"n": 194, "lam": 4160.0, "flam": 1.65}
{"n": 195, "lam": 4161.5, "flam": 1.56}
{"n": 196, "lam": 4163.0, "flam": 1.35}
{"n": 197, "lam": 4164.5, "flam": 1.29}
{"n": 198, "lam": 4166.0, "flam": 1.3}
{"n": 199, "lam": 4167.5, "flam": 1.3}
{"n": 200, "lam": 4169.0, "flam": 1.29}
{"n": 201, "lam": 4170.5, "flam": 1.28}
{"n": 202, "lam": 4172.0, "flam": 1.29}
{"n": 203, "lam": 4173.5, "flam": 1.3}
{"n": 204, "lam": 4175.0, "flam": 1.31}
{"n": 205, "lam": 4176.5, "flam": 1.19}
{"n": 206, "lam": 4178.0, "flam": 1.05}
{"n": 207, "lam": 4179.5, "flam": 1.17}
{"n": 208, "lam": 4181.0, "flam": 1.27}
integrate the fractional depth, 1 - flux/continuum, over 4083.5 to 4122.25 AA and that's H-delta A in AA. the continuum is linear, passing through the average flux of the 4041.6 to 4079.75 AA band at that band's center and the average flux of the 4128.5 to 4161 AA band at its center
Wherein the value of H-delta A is 0.3 AA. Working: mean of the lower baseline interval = 1.38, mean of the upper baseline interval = 1.36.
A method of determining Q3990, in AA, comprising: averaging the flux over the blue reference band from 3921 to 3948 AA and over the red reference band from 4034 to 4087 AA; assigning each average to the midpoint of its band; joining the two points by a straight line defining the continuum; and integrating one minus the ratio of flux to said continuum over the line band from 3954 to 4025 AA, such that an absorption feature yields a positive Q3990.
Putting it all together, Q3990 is 1.2 AA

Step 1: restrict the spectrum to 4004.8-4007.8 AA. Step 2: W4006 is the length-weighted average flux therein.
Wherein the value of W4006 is 1.41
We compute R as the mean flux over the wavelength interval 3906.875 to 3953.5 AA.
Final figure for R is 1.53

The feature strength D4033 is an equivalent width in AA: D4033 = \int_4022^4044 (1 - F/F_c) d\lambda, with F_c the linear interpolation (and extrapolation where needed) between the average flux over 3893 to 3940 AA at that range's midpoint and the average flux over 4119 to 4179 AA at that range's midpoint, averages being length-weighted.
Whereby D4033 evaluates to 0.8 AA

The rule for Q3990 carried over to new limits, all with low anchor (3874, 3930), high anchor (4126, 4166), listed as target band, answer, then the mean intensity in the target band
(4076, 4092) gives 0.5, 1.37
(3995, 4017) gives 1.2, 1.4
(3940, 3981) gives 1.2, 1.48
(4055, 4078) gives 0.7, 1.39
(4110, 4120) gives 0.2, 1.36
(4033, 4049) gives 1.0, 1.37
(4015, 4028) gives 0.8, 1.38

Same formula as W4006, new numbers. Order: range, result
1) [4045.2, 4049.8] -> 1.34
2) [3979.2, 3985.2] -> 1.43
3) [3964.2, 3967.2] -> 1.46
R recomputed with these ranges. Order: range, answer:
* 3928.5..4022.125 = 1.45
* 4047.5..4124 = 1.37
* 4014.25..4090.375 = 1.38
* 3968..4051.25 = 1.4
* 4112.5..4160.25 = 1.35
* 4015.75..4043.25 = 1.38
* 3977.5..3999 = 1.42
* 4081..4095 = 1.37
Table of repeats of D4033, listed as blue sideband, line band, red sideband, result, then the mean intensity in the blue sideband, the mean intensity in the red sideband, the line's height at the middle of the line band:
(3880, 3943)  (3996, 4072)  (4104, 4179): 2.9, 1.56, 1.34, 1.44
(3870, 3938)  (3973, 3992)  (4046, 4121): 0.7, 1.57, 1.37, 1.48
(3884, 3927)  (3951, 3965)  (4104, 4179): 0.2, 1.57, 1.34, 1.52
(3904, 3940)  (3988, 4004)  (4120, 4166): 0.6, 1.54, 1.36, 1.48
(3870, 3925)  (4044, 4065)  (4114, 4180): 0.7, 1.59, 1.34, 1.43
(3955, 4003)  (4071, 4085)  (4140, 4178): 0.1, 1.44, 1.35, 1.39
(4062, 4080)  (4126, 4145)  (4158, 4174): 0.5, 1.38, 1.37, 1.37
